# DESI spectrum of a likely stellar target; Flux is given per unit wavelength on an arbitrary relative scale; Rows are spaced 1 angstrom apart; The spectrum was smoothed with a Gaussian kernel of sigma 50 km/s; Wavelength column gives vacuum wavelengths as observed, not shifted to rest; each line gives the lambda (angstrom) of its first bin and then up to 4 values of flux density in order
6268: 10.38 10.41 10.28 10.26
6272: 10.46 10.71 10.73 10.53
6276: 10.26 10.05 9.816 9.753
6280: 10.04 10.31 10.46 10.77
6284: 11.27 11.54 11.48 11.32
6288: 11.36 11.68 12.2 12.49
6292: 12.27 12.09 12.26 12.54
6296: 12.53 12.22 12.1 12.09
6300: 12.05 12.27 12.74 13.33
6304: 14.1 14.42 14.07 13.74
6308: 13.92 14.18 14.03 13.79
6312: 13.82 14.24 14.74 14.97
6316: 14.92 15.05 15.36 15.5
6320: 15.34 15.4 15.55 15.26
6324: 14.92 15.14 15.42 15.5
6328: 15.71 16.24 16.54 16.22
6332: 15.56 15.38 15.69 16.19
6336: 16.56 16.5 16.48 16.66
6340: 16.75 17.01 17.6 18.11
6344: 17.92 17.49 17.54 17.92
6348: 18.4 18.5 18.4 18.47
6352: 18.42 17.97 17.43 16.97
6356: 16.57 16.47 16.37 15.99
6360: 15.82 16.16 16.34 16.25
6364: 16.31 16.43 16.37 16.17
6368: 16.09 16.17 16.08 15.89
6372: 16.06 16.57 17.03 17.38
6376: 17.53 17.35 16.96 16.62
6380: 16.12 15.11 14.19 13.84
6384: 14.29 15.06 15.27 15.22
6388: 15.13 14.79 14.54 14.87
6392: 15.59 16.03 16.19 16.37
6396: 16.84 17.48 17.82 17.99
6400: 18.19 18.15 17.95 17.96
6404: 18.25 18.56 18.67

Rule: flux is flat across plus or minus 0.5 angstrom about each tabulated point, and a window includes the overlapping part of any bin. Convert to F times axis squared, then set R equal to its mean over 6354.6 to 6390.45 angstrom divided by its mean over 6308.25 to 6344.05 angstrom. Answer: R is 1.04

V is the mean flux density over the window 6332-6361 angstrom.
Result 17.1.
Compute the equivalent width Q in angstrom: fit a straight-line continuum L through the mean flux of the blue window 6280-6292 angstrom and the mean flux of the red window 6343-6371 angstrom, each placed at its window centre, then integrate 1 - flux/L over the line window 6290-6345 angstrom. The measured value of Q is -3.41 angstrom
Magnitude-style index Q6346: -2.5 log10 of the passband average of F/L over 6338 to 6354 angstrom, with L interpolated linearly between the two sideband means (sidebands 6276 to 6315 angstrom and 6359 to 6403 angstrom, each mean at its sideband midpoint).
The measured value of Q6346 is -0.211 mag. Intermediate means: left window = 12.3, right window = 16.2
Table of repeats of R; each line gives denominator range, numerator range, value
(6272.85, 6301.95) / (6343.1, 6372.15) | 1.52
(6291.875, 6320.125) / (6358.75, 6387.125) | 1.20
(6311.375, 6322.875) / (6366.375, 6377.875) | 1.13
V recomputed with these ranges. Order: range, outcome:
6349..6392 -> 16.2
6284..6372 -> 15.2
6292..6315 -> 13.3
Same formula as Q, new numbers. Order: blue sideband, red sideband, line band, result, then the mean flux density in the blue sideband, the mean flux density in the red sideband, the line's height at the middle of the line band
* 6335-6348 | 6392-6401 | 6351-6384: 1.4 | 17.2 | 17.1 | 17.2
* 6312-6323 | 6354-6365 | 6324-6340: -0.5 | 15.1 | 16.4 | 15.5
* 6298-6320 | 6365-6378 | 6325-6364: -3.5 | 14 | 16.6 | 15.4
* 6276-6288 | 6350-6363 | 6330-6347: -1.5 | 10.6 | 16.9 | 15.4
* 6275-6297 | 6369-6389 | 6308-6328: -3.2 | 11.3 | 15.9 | 12.8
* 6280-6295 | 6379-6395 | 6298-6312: -1.4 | 11.5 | 15.2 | 12.2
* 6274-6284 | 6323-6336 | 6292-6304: -0.1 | 10.3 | 15.7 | 12.3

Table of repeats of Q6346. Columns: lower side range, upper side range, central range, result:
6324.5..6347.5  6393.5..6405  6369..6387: 0.08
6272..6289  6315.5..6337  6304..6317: -0.03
